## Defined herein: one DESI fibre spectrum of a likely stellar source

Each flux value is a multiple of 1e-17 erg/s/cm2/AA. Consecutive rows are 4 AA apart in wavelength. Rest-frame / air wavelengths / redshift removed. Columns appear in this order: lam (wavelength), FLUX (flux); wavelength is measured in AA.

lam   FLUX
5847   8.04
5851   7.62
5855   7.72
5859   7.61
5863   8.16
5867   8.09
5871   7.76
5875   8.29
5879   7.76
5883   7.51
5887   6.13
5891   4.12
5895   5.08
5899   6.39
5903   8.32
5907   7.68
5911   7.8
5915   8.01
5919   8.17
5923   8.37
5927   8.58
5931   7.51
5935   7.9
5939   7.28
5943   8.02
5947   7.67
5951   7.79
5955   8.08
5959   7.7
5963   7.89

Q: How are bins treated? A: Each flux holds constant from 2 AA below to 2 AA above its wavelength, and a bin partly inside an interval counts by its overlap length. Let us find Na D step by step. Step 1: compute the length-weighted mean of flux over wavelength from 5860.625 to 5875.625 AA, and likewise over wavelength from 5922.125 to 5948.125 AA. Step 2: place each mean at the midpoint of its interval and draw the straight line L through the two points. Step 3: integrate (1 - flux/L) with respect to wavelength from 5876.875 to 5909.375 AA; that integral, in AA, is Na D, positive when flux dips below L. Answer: 5.46 AA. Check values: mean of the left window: 8.04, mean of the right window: 7.89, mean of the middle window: 6.64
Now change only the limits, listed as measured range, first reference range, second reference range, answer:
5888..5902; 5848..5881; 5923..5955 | 4.2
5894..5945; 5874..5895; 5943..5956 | -3.0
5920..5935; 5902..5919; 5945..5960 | -0.4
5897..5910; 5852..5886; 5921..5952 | 0.6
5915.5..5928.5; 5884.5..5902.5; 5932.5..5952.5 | -2.7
